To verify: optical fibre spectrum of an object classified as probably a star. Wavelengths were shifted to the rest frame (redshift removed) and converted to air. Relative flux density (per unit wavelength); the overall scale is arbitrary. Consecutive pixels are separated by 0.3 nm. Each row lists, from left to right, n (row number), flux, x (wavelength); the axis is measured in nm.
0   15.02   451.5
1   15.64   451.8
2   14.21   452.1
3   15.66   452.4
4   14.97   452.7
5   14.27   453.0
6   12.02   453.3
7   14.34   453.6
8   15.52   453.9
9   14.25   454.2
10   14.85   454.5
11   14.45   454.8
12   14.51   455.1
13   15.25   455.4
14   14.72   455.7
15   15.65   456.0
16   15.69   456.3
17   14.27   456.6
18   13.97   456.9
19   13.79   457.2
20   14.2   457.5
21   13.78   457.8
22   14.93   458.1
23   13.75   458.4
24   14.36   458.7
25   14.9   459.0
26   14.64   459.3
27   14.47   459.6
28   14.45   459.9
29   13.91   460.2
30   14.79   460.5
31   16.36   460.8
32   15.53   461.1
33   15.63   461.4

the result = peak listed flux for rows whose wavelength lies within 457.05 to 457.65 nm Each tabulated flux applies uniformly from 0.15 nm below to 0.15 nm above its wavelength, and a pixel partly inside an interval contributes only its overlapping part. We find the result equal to 14.2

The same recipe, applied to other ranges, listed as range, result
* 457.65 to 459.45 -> 14.93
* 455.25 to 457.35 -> 15.69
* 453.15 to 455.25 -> 15.52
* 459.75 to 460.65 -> 14.79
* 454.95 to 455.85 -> 15.25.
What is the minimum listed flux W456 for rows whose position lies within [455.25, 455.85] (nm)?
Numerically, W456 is 14.72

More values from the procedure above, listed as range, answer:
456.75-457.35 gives 13.79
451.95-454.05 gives 12.02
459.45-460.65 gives 13.91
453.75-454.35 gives 14.25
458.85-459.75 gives 14.47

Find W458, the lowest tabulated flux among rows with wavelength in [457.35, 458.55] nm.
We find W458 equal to 13.75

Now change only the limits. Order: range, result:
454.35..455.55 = 14.45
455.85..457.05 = 13.97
